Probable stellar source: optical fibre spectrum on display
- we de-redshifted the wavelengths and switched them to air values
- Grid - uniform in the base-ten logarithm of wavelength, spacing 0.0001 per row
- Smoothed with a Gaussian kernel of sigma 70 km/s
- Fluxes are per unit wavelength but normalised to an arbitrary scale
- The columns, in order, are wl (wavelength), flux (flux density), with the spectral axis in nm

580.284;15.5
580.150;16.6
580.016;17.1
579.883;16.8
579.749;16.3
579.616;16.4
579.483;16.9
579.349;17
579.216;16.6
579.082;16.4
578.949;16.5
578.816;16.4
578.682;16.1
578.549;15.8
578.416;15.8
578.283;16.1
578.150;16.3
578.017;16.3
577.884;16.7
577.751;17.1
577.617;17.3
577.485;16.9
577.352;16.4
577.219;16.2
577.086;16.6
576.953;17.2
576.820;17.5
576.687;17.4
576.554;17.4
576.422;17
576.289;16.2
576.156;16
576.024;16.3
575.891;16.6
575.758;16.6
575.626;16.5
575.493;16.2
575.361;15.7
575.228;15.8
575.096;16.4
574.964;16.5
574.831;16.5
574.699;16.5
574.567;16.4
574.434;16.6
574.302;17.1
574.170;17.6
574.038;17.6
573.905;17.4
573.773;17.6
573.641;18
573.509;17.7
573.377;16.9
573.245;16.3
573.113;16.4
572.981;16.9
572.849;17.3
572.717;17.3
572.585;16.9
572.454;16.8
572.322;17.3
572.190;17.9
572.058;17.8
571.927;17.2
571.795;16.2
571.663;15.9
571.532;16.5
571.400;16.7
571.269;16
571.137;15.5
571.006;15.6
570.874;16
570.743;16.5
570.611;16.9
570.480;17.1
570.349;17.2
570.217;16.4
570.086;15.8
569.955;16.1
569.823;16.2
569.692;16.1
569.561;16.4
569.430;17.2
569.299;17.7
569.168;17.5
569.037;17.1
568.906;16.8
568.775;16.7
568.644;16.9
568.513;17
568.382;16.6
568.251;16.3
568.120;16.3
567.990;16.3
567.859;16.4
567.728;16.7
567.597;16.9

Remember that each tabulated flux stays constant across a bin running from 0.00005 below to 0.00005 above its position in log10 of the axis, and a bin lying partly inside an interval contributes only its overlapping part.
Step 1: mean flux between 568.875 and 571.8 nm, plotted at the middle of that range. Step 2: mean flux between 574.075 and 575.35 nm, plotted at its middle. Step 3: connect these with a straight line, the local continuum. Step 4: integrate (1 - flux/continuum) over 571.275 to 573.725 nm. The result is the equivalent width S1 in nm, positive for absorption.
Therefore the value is -0.065 nm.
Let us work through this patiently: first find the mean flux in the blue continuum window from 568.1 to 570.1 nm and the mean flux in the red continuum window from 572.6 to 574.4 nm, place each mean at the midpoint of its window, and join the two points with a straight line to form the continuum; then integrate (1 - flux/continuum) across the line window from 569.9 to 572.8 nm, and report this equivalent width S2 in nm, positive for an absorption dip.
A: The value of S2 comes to 0.06 nm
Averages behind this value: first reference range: 16.7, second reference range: 17.2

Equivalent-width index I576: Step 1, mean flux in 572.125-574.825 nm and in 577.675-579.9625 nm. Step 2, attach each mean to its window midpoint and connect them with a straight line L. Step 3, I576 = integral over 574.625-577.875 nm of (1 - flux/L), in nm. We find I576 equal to 0.03 nm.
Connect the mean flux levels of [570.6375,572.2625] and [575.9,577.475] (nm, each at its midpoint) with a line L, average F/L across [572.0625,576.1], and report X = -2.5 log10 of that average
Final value -0.02 mag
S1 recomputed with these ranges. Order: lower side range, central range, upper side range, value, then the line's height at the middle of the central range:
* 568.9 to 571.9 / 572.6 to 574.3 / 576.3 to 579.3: -0.07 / 16.6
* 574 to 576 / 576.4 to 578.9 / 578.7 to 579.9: -0.01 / 16.6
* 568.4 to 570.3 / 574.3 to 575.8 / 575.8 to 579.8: 0.02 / 16.6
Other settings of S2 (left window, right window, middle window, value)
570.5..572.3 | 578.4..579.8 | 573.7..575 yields -0.04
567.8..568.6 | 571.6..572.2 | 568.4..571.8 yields 0.03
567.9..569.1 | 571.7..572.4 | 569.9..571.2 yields 0.05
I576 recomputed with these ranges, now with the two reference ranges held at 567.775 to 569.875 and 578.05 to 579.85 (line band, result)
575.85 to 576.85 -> -0.02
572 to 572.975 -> -0.04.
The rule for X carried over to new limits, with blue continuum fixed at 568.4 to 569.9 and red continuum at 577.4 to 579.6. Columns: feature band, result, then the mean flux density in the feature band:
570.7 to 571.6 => 0.044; 16.1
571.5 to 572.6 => -0.014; 17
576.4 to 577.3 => -0.030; 17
